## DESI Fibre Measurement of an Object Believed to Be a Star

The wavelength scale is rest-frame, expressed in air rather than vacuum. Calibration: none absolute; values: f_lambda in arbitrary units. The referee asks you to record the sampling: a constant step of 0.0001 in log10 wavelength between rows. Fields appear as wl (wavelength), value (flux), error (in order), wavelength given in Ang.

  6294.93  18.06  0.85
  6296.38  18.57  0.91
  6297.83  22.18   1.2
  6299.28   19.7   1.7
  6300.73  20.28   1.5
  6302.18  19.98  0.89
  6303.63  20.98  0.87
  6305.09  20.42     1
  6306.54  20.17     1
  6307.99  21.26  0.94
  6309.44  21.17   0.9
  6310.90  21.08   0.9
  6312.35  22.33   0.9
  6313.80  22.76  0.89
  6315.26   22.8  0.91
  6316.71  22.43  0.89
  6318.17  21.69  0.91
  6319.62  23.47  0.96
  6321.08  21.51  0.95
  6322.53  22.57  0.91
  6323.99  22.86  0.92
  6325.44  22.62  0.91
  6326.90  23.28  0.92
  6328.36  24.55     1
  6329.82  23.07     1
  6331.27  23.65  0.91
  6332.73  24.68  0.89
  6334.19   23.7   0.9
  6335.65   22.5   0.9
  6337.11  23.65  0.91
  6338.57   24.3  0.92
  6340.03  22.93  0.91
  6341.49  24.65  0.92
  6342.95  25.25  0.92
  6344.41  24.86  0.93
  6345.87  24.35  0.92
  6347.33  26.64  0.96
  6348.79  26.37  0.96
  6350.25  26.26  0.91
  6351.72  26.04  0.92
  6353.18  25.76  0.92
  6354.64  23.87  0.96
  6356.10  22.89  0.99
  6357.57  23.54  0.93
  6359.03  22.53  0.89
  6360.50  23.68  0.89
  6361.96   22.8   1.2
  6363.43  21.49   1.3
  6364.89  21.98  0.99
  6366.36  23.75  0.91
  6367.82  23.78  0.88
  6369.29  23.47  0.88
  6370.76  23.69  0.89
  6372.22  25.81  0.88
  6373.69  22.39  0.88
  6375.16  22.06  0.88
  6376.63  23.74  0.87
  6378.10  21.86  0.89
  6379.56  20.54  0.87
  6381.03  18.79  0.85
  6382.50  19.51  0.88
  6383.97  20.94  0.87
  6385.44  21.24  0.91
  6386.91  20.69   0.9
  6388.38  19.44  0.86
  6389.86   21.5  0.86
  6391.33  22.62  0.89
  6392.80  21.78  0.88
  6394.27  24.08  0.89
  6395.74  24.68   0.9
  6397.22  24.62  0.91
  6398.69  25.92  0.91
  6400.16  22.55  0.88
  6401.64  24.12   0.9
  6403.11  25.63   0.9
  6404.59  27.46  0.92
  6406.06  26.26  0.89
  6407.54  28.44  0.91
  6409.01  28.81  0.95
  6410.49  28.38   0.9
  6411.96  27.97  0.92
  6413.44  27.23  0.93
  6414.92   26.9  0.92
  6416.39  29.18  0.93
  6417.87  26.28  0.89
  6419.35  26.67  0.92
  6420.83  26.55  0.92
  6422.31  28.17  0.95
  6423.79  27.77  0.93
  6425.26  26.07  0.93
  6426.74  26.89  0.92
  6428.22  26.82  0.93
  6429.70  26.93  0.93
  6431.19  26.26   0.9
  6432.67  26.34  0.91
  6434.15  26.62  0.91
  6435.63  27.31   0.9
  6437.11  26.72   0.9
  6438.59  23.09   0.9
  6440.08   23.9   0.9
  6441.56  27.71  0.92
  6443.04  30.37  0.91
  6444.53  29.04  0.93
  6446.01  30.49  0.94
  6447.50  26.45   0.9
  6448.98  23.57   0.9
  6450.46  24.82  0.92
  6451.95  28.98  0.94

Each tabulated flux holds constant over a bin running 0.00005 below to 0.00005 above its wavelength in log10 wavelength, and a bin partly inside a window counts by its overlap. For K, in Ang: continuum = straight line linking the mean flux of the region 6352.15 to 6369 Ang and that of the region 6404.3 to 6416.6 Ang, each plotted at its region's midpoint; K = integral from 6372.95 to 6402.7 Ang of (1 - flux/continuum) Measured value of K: 4.2 Ang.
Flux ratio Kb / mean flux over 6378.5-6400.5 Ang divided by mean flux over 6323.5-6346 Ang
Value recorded 0.9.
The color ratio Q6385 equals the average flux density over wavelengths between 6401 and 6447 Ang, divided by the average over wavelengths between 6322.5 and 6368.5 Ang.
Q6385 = 1.1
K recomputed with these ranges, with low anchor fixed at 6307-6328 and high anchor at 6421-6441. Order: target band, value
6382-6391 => 1.5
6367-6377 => 0.3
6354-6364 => 0.3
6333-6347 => -0.6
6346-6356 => -0.9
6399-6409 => -0.2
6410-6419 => -0.6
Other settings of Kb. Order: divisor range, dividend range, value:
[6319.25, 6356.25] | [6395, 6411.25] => 1.08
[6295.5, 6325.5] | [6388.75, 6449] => 1.23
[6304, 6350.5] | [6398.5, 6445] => 1.16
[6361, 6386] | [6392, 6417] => 1.17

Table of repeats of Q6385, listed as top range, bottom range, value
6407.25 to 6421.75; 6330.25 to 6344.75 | 1.15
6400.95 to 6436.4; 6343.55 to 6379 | 1.13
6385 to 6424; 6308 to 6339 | 1.11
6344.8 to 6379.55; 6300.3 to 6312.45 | 1.15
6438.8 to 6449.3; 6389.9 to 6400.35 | 1.15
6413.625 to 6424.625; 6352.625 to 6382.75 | 1.20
